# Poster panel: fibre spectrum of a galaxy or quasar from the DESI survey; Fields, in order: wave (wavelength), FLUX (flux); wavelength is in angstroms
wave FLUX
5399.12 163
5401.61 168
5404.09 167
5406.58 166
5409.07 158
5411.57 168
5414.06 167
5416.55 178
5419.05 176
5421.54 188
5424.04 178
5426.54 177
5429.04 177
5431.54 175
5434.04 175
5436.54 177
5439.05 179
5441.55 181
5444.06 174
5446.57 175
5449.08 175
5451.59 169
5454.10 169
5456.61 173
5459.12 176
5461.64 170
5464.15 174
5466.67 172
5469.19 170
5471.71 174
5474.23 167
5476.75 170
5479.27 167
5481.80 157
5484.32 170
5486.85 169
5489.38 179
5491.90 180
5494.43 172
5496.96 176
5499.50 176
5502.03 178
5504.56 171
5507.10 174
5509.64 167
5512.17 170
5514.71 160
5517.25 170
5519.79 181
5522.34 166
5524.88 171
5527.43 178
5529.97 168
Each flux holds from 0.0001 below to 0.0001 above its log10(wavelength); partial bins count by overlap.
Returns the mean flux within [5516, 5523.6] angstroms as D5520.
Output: 172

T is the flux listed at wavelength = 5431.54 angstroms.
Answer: 175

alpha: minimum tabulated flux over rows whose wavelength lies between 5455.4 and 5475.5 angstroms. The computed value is 167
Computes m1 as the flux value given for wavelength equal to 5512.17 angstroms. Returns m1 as 170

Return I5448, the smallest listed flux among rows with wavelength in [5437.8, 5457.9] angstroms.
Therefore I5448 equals 169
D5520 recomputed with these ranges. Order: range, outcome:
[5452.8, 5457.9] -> 171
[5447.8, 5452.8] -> 172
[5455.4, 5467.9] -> 173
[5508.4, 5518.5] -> 167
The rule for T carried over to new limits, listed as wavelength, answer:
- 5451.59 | 169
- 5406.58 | 166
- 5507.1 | 174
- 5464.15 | 174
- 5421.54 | 188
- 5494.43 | 172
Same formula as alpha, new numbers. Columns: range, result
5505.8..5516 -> 160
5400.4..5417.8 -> 158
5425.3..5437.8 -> 175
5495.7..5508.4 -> 171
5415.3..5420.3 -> 176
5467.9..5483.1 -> 157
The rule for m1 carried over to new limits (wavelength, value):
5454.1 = 169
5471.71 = 174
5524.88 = 171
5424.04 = 178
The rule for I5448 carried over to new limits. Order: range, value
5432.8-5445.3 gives 174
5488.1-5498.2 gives 172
